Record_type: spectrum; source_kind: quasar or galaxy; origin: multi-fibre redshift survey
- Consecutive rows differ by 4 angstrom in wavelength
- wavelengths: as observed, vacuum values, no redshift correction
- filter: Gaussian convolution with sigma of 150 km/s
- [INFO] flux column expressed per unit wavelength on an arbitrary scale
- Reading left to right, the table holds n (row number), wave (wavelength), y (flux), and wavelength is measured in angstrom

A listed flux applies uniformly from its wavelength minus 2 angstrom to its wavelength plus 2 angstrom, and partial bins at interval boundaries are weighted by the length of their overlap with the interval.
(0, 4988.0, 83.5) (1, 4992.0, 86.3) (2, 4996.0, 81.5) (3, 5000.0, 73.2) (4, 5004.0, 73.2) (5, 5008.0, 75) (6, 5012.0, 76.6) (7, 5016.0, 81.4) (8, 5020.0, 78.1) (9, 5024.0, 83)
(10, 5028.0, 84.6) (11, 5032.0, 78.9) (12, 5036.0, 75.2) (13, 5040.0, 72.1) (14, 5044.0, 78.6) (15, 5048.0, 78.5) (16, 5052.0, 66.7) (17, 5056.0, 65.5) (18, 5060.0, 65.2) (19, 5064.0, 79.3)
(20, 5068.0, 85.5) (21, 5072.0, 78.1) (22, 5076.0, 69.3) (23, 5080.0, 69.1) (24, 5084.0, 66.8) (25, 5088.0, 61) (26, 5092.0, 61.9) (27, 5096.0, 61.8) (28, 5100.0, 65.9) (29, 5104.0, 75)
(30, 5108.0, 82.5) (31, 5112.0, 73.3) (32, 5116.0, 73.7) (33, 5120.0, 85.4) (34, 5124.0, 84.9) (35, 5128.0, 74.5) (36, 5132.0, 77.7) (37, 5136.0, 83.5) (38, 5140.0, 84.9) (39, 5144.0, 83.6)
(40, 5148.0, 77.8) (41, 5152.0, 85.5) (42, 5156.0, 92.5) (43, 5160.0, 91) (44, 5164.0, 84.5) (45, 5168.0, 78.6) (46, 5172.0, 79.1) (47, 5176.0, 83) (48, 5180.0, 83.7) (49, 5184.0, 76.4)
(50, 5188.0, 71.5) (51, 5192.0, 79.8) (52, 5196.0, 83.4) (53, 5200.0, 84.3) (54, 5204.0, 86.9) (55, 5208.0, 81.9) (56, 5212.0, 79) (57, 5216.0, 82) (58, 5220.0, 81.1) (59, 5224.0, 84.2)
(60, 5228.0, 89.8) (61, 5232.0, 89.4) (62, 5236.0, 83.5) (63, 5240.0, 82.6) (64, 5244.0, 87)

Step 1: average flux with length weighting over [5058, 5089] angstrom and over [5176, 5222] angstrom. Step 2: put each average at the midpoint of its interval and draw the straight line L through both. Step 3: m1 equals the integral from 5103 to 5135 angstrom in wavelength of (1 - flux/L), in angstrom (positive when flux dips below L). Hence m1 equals -1.4 angstrom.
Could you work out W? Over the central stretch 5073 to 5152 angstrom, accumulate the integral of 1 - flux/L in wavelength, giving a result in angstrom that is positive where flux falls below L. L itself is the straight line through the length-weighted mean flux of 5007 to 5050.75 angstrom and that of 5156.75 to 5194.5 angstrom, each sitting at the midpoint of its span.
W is 5.3 angstrom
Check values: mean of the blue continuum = 78.2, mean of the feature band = 74.7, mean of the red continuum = 81.3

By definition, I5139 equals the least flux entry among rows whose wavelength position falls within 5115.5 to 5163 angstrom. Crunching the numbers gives 73.7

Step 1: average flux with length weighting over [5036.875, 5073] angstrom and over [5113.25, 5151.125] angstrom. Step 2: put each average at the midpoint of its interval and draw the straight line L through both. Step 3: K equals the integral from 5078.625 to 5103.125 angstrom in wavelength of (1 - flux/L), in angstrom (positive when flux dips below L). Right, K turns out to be 4.0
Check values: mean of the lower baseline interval 74.3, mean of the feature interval 64.8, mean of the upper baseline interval 80.7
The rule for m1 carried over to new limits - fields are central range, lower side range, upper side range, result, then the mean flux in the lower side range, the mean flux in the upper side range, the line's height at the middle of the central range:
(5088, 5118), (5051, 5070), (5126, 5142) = 2.78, 72.7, 80.2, 77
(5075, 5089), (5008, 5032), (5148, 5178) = 2.60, 80.1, 84.4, 82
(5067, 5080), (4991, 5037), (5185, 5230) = 0.67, 78.8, 82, 79.8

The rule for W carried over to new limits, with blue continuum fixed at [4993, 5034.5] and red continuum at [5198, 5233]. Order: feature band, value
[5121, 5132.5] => 0.3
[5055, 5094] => 4.9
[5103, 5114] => 0.6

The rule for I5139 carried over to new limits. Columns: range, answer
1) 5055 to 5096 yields 61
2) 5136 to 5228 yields 71.5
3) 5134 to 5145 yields 83.5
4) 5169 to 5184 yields 76.4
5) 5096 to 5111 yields 61.8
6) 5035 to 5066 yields 65.2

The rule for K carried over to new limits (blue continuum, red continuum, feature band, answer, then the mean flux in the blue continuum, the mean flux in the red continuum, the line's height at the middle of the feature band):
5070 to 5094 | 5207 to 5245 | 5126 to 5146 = -1.9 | 67.7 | 84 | 73.8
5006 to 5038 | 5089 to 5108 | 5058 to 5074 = -1.0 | 79.1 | 67.6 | 72.5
